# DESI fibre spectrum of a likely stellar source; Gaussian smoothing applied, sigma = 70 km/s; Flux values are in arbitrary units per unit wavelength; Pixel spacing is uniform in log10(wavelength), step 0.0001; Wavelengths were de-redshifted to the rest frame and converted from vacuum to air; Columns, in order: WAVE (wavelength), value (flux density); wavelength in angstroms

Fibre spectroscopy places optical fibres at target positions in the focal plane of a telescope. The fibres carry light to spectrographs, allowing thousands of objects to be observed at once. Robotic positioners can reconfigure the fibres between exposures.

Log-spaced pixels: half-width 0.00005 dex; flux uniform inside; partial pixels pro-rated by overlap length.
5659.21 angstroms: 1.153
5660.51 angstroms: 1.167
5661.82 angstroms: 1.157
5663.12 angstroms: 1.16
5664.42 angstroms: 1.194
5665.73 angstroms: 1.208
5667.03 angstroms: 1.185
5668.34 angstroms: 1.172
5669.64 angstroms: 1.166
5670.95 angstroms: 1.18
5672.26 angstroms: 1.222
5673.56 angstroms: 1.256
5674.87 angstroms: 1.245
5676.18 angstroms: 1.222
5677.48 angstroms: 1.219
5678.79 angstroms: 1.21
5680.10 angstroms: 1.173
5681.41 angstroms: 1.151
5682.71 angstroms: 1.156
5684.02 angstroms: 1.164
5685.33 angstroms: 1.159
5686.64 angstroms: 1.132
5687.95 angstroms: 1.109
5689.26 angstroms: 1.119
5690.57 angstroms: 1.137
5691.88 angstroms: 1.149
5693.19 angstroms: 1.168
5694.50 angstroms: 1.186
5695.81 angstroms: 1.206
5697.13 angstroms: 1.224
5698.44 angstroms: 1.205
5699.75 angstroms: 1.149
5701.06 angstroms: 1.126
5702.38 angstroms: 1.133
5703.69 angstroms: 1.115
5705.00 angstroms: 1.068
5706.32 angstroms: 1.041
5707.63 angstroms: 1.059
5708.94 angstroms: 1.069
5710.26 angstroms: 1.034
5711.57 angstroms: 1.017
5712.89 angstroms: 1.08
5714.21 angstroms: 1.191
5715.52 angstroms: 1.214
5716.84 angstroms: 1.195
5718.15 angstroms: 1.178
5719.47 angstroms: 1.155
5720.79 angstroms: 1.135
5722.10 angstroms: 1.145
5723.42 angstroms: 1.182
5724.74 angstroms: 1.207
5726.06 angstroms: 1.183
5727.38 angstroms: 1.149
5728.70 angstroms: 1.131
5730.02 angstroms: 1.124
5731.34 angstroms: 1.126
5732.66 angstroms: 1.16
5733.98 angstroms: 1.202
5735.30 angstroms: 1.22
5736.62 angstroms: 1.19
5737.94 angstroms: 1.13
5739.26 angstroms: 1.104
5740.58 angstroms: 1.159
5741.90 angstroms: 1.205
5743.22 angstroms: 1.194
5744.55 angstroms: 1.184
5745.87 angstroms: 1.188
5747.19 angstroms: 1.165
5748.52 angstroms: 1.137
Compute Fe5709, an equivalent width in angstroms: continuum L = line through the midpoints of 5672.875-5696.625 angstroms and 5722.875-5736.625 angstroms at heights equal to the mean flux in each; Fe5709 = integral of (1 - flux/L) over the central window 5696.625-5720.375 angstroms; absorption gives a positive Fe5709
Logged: 1.0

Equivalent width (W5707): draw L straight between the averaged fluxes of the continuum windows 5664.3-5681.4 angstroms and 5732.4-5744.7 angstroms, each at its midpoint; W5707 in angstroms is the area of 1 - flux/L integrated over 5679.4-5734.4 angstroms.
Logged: 2.1 angstroms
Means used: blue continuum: 1.2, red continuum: 1.18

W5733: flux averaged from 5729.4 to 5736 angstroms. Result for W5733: 1.17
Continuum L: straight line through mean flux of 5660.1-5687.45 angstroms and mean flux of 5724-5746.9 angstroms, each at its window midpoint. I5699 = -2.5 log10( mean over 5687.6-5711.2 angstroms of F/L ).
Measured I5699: 0.05 mag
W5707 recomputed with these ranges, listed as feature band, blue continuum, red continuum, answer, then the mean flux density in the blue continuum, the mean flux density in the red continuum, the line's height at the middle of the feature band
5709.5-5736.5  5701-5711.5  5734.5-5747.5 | -0.7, 1.07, 1.18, 1.12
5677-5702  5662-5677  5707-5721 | 0.0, 1.2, 1.12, 1.16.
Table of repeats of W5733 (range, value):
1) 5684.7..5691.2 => 1.13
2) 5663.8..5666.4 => 1.2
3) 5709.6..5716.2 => 1.11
